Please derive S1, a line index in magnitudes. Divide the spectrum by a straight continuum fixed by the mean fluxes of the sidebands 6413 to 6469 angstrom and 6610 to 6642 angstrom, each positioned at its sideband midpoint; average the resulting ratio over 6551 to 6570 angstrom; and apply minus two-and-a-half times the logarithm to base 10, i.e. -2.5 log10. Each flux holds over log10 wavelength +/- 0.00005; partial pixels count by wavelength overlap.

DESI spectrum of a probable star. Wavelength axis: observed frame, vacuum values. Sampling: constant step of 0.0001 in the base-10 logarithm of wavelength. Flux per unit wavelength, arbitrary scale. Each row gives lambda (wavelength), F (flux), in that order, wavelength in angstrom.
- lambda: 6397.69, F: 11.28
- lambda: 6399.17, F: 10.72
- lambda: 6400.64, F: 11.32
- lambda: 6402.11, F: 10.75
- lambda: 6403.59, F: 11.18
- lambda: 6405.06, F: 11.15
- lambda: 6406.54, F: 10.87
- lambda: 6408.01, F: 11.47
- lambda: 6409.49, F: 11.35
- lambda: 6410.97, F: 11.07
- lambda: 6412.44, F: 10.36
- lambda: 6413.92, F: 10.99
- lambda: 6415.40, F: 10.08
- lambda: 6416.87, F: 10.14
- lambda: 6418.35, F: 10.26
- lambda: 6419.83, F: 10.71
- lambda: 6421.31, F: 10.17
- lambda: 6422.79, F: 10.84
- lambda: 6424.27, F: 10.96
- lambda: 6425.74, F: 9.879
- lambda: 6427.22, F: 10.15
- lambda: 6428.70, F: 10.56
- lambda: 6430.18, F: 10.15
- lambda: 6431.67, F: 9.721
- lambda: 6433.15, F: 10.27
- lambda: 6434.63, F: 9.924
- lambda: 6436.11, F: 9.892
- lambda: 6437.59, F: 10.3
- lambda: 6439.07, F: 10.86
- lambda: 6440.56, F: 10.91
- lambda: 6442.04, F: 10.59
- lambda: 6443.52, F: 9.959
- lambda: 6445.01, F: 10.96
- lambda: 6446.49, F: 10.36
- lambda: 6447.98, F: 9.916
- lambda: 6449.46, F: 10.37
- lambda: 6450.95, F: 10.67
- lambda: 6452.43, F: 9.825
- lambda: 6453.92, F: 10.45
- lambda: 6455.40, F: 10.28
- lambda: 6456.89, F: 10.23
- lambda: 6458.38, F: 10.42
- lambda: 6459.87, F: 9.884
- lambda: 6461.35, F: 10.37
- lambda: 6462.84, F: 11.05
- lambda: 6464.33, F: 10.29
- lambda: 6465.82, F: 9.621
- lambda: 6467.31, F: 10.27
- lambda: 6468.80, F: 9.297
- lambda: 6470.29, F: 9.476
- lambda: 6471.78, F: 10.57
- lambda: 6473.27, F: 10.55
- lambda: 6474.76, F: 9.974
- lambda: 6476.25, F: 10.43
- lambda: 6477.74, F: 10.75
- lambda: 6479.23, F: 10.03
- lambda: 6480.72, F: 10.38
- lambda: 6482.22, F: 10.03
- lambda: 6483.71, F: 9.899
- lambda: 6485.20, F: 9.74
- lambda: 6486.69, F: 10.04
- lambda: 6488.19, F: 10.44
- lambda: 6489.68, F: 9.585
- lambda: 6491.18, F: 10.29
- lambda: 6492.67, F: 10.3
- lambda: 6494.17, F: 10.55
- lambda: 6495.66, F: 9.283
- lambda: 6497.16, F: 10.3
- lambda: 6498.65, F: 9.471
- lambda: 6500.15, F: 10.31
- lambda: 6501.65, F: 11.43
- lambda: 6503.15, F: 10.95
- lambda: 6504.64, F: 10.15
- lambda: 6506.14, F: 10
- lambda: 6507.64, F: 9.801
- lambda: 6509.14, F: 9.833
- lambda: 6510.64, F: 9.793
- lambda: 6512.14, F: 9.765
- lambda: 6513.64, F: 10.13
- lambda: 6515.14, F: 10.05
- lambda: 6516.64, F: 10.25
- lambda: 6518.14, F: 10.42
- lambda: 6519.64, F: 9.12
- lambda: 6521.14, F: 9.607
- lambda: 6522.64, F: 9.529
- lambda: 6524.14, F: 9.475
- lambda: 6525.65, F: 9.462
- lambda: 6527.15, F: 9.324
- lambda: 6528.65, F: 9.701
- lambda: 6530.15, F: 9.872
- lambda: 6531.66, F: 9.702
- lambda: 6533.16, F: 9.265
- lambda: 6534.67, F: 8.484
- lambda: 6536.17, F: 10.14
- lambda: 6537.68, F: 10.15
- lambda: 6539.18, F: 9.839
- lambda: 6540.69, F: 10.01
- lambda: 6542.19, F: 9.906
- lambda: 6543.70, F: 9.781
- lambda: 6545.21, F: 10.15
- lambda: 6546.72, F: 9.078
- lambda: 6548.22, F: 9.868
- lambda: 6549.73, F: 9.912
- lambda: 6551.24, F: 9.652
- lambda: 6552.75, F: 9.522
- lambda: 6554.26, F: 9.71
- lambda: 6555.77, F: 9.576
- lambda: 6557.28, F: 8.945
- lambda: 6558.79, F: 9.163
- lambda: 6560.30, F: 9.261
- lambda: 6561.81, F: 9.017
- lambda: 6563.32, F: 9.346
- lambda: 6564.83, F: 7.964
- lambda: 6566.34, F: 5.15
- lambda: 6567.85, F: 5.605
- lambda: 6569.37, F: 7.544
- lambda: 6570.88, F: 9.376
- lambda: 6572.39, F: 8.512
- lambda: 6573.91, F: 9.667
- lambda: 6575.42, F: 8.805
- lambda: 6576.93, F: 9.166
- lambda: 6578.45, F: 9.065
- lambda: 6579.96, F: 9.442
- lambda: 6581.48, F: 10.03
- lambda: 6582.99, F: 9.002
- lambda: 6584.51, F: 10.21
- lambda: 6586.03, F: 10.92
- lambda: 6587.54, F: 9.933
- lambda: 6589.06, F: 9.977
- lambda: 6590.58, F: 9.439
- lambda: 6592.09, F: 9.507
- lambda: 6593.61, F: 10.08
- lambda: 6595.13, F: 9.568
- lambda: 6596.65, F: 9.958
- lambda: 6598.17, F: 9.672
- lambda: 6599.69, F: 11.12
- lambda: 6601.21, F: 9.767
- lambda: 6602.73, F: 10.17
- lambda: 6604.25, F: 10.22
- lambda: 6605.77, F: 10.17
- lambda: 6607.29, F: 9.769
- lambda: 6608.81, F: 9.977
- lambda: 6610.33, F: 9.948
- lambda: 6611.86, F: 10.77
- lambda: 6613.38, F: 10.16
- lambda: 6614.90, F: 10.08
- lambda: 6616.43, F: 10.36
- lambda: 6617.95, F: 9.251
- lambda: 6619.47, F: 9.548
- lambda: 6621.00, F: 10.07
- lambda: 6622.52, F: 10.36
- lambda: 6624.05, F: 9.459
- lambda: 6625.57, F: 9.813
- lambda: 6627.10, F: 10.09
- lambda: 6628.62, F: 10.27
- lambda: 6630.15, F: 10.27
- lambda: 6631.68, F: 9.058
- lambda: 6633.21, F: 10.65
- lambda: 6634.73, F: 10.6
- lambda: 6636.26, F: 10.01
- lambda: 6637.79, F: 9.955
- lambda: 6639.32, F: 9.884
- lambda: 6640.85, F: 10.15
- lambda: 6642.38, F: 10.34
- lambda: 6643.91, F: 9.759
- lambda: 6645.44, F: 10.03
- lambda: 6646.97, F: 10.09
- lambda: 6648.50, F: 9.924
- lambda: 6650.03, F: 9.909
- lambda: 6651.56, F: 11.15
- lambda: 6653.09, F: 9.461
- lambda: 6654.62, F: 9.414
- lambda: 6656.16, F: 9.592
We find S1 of 0.20 mag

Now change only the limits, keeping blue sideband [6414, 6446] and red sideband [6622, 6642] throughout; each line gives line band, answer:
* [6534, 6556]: 0.049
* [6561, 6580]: 0.214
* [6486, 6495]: 0.008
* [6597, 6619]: -0.001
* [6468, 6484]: 0.016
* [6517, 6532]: 0.063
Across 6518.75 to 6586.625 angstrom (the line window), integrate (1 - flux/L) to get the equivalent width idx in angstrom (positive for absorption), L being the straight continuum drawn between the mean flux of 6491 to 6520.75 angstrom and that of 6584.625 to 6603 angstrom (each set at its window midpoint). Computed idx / 5.3 angstrom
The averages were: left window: 10.1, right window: 10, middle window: 9.26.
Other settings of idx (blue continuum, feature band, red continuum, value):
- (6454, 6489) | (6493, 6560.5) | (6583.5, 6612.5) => 2.2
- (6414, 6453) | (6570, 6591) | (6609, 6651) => 1.2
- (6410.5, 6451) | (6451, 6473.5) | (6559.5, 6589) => -0.3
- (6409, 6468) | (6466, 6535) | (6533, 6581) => -1.8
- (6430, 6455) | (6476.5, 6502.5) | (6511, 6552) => -0.5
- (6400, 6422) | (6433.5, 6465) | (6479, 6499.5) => 0.2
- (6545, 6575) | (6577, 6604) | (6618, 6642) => -1.5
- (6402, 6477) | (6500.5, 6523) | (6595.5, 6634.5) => 0.4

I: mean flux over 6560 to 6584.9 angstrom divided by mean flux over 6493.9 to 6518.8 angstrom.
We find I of 0.85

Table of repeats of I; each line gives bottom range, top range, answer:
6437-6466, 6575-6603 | 0.94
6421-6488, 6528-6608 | 0.92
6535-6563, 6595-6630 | 1.04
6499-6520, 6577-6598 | 0.96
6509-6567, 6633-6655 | 1.06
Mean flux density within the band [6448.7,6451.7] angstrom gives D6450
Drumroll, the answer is 10.5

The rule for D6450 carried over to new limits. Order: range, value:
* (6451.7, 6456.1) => 10.2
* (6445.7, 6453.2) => 10.2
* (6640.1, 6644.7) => 10.1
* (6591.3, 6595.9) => 9.72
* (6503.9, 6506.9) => 10.1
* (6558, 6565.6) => 8.95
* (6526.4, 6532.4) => 9.65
